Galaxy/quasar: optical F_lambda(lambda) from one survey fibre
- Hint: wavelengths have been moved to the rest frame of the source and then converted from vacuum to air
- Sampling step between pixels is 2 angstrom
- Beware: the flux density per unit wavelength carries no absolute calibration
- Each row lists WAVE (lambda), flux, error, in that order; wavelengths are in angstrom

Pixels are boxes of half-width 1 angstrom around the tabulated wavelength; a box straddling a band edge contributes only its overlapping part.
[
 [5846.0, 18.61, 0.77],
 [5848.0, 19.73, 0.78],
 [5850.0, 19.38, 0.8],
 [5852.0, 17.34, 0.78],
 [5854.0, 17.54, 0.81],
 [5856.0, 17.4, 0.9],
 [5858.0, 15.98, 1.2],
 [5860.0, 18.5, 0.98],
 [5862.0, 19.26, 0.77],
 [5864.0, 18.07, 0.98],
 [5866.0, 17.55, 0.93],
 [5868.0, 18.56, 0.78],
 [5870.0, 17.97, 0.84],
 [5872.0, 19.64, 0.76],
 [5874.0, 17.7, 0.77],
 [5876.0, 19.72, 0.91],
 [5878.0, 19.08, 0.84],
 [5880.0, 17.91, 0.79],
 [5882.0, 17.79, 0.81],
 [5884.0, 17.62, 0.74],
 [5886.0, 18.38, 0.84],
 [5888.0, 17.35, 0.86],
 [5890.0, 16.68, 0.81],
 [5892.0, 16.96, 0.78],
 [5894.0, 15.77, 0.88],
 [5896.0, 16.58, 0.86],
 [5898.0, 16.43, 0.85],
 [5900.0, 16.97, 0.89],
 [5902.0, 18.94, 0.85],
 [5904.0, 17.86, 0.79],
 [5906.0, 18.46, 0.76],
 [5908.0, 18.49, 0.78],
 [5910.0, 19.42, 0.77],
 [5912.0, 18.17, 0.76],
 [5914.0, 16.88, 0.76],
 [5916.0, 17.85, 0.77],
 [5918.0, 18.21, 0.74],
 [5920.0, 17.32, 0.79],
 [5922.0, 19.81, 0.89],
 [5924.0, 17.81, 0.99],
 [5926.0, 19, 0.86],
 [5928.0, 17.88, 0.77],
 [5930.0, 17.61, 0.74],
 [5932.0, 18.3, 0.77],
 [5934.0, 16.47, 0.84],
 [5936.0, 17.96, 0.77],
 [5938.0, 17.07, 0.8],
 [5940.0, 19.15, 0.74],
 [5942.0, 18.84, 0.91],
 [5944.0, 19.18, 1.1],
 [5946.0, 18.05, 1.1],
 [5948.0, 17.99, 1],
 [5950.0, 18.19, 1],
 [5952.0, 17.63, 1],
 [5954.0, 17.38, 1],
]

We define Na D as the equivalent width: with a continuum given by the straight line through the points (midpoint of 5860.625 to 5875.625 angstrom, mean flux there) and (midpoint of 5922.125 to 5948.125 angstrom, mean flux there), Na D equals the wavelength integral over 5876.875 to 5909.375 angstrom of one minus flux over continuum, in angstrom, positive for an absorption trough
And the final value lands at 1.3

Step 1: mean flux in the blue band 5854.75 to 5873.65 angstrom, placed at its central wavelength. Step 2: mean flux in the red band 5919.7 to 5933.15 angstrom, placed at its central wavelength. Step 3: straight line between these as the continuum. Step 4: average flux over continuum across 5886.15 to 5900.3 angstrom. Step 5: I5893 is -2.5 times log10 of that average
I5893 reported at 0.09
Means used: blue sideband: 18.1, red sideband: 18.3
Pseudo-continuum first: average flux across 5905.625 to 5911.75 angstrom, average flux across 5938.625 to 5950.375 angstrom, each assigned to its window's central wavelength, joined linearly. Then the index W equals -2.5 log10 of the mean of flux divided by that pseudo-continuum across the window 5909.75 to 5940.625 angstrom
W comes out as 0.04 mag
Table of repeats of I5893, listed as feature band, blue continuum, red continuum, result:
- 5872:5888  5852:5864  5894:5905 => -0.05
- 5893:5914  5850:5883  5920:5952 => 0.03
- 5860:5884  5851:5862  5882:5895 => -0.07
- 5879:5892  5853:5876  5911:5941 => 0.03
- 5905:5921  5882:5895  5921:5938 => -0.02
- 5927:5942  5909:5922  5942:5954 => 0.02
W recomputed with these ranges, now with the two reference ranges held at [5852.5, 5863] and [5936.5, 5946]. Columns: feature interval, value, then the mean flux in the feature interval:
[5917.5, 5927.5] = -0.01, 18.4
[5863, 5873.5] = -0.03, 18.3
